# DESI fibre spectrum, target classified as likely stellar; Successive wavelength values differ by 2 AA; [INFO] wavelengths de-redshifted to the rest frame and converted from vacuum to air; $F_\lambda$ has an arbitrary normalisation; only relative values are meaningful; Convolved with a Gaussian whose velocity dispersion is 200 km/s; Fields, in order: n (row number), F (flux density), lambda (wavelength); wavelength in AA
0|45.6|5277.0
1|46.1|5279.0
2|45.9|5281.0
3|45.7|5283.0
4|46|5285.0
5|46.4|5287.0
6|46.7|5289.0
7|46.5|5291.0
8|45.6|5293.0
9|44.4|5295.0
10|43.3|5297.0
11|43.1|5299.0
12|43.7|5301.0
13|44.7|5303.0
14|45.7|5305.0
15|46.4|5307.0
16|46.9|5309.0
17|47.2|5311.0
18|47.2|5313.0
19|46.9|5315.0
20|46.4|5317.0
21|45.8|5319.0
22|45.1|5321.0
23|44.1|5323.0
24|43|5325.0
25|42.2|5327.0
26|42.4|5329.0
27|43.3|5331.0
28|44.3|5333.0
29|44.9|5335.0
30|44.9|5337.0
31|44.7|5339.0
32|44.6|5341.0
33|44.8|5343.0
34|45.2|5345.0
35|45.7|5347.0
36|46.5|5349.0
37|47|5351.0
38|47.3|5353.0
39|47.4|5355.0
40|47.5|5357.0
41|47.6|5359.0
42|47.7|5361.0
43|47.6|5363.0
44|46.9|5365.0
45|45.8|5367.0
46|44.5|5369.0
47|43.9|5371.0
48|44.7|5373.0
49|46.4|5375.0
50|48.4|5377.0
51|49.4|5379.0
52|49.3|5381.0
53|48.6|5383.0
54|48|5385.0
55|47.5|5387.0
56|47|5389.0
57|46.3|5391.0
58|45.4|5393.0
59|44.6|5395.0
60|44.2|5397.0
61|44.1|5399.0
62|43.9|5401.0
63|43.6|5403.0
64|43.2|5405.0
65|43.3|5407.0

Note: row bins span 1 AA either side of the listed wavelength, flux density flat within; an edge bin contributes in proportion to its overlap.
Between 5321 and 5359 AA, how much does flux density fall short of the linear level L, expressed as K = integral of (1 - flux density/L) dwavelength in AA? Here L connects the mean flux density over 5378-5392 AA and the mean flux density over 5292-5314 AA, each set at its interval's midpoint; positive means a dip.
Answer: 1.20 AA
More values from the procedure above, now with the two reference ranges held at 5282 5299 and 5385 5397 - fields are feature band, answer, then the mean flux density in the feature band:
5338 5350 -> 0.1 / 45.2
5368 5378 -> 0.1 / 45.6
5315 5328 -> 0.3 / 44.6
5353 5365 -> -0.4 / 47.5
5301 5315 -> -0.2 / 46.2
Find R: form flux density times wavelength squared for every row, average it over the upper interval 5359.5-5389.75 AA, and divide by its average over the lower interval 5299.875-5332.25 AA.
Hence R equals 1.07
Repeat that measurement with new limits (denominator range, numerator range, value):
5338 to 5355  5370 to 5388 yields 1.05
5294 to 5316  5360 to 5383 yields 1.06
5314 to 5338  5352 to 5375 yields 1.06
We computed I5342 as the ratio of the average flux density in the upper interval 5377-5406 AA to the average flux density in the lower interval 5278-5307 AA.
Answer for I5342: 1.02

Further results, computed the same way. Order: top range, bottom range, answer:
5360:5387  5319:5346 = 1.06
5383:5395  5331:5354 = 1.03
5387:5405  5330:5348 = 1.01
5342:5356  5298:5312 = 1.02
